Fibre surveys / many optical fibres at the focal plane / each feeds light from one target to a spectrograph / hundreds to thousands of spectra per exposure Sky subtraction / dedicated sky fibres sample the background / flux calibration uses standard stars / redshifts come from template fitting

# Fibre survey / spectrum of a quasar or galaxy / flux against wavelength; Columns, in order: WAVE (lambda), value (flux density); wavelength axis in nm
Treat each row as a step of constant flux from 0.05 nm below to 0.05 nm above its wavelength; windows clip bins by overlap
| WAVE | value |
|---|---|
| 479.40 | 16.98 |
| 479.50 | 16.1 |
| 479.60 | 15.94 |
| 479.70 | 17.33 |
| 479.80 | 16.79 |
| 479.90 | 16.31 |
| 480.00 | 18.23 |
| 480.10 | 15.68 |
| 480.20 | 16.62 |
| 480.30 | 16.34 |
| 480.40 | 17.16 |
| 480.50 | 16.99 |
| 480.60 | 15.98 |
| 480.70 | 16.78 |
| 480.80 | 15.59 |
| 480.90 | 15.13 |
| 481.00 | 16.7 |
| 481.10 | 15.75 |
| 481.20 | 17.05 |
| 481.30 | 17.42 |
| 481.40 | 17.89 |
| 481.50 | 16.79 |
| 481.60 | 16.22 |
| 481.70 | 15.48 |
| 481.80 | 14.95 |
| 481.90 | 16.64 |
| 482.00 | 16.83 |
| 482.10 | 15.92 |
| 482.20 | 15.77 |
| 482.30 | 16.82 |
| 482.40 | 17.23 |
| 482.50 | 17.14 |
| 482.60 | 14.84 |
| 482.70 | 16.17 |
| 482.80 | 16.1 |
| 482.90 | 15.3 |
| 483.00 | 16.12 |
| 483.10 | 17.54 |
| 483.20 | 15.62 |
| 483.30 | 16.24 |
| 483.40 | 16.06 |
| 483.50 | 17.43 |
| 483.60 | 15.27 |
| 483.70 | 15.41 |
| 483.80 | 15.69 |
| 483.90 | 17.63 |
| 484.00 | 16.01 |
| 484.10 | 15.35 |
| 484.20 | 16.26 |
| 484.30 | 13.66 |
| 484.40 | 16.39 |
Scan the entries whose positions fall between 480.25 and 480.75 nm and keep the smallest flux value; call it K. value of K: 15.98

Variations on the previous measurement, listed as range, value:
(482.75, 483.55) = 15.3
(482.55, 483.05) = 14.84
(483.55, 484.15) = 15.27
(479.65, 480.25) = 15.68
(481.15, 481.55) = 16.79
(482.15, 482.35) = 15.77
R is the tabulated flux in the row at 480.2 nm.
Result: 16.62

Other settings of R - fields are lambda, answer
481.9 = 16.64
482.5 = 17.14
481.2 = 17.05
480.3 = 16.34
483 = 16.12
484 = 16.01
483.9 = 17.63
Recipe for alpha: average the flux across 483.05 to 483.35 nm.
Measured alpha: 16.5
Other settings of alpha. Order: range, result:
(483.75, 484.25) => 16.2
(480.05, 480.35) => 16.2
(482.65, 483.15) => 16.2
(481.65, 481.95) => 15.7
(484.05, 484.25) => 15.8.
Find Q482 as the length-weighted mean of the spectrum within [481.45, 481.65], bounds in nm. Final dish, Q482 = 16.5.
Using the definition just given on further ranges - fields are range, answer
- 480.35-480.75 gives 16.7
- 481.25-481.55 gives 17.4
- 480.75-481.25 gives 16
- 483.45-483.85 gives 16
